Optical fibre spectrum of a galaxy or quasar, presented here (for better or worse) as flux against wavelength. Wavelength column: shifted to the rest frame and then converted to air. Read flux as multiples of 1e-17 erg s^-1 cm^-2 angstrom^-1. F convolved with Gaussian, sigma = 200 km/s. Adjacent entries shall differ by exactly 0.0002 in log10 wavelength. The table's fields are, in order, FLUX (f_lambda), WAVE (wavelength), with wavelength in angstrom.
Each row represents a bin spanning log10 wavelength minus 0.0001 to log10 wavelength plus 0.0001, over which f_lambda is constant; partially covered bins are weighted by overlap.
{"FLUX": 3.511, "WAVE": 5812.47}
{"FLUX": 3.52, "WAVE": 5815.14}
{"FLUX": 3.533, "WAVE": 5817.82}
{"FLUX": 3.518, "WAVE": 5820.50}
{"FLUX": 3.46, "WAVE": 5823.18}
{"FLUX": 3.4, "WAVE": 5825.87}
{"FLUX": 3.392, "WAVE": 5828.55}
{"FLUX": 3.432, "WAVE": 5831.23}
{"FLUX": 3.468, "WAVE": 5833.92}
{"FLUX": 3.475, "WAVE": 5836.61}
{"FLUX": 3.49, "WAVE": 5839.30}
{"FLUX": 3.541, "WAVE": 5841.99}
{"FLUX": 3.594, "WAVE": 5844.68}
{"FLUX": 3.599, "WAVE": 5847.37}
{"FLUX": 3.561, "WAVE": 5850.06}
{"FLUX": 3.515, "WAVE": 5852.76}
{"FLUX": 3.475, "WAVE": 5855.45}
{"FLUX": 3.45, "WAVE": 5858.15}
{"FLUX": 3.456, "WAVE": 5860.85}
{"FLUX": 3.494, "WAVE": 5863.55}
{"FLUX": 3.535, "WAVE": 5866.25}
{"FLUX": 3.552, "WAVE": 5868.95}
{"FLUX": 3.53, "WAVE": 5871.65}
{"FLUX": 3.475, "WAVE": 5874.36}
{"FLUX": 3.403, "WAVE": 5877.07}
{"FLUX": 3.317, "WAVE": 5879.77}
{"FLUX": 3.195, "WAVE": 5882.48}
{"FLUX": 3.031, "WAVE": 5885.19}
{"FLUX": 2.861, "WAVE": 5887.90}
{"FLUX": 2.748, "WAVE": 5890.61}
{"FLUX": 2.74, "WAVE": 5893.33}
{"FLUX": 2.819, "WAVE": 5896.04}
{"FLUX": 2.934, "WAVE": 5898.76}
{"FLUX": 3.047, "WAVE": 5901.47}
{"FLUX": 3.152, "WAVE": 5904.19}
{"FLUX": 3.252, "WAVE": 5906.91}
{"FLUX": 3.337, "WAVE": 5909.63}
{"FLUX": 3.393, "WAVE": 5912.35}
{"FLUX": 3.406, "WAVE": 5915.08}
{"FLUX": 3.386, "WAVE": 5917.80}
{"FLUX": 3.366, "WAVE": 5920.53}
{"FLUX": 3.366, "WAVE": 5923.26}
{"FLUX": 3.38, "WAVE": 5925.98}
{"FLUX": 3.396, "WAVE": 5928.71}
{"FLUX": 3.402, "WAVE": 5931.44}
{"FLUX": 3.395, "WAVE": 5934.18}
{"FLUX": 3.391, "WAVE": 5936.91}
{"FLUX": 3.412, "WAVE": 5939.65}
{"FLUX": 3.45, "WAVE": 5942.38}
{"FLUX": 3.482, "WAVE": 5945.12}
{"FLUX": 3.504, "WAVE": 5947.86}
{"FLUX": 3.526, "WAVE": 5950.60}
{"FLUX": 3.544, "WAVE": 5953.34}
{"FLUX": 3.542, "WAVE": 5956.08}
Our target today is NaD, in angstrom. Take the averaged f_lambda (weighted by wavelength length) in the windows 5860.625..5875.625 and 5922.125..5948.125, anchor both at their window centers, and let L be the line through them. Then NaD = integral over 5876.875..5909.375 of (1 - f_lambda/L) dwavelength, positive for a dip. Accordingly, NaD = 4.1 angstrom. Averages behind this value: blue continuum 3.51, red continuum 3.41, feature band 3.04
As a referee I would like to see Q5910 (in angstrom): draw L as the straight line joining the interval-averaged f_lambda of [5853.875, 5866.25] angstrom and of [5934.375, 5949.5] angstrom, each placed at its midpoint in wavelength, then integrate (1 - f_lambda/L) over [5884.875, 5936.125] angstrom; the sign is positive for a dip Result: 4.0 angstrom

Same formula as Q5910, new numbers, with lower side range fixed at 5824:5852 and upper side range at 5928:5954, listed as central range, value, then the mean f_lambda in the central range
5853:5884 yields 0.3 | 3.44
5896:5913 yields 1.6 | 3.15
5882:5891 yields 1.3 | 2.96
